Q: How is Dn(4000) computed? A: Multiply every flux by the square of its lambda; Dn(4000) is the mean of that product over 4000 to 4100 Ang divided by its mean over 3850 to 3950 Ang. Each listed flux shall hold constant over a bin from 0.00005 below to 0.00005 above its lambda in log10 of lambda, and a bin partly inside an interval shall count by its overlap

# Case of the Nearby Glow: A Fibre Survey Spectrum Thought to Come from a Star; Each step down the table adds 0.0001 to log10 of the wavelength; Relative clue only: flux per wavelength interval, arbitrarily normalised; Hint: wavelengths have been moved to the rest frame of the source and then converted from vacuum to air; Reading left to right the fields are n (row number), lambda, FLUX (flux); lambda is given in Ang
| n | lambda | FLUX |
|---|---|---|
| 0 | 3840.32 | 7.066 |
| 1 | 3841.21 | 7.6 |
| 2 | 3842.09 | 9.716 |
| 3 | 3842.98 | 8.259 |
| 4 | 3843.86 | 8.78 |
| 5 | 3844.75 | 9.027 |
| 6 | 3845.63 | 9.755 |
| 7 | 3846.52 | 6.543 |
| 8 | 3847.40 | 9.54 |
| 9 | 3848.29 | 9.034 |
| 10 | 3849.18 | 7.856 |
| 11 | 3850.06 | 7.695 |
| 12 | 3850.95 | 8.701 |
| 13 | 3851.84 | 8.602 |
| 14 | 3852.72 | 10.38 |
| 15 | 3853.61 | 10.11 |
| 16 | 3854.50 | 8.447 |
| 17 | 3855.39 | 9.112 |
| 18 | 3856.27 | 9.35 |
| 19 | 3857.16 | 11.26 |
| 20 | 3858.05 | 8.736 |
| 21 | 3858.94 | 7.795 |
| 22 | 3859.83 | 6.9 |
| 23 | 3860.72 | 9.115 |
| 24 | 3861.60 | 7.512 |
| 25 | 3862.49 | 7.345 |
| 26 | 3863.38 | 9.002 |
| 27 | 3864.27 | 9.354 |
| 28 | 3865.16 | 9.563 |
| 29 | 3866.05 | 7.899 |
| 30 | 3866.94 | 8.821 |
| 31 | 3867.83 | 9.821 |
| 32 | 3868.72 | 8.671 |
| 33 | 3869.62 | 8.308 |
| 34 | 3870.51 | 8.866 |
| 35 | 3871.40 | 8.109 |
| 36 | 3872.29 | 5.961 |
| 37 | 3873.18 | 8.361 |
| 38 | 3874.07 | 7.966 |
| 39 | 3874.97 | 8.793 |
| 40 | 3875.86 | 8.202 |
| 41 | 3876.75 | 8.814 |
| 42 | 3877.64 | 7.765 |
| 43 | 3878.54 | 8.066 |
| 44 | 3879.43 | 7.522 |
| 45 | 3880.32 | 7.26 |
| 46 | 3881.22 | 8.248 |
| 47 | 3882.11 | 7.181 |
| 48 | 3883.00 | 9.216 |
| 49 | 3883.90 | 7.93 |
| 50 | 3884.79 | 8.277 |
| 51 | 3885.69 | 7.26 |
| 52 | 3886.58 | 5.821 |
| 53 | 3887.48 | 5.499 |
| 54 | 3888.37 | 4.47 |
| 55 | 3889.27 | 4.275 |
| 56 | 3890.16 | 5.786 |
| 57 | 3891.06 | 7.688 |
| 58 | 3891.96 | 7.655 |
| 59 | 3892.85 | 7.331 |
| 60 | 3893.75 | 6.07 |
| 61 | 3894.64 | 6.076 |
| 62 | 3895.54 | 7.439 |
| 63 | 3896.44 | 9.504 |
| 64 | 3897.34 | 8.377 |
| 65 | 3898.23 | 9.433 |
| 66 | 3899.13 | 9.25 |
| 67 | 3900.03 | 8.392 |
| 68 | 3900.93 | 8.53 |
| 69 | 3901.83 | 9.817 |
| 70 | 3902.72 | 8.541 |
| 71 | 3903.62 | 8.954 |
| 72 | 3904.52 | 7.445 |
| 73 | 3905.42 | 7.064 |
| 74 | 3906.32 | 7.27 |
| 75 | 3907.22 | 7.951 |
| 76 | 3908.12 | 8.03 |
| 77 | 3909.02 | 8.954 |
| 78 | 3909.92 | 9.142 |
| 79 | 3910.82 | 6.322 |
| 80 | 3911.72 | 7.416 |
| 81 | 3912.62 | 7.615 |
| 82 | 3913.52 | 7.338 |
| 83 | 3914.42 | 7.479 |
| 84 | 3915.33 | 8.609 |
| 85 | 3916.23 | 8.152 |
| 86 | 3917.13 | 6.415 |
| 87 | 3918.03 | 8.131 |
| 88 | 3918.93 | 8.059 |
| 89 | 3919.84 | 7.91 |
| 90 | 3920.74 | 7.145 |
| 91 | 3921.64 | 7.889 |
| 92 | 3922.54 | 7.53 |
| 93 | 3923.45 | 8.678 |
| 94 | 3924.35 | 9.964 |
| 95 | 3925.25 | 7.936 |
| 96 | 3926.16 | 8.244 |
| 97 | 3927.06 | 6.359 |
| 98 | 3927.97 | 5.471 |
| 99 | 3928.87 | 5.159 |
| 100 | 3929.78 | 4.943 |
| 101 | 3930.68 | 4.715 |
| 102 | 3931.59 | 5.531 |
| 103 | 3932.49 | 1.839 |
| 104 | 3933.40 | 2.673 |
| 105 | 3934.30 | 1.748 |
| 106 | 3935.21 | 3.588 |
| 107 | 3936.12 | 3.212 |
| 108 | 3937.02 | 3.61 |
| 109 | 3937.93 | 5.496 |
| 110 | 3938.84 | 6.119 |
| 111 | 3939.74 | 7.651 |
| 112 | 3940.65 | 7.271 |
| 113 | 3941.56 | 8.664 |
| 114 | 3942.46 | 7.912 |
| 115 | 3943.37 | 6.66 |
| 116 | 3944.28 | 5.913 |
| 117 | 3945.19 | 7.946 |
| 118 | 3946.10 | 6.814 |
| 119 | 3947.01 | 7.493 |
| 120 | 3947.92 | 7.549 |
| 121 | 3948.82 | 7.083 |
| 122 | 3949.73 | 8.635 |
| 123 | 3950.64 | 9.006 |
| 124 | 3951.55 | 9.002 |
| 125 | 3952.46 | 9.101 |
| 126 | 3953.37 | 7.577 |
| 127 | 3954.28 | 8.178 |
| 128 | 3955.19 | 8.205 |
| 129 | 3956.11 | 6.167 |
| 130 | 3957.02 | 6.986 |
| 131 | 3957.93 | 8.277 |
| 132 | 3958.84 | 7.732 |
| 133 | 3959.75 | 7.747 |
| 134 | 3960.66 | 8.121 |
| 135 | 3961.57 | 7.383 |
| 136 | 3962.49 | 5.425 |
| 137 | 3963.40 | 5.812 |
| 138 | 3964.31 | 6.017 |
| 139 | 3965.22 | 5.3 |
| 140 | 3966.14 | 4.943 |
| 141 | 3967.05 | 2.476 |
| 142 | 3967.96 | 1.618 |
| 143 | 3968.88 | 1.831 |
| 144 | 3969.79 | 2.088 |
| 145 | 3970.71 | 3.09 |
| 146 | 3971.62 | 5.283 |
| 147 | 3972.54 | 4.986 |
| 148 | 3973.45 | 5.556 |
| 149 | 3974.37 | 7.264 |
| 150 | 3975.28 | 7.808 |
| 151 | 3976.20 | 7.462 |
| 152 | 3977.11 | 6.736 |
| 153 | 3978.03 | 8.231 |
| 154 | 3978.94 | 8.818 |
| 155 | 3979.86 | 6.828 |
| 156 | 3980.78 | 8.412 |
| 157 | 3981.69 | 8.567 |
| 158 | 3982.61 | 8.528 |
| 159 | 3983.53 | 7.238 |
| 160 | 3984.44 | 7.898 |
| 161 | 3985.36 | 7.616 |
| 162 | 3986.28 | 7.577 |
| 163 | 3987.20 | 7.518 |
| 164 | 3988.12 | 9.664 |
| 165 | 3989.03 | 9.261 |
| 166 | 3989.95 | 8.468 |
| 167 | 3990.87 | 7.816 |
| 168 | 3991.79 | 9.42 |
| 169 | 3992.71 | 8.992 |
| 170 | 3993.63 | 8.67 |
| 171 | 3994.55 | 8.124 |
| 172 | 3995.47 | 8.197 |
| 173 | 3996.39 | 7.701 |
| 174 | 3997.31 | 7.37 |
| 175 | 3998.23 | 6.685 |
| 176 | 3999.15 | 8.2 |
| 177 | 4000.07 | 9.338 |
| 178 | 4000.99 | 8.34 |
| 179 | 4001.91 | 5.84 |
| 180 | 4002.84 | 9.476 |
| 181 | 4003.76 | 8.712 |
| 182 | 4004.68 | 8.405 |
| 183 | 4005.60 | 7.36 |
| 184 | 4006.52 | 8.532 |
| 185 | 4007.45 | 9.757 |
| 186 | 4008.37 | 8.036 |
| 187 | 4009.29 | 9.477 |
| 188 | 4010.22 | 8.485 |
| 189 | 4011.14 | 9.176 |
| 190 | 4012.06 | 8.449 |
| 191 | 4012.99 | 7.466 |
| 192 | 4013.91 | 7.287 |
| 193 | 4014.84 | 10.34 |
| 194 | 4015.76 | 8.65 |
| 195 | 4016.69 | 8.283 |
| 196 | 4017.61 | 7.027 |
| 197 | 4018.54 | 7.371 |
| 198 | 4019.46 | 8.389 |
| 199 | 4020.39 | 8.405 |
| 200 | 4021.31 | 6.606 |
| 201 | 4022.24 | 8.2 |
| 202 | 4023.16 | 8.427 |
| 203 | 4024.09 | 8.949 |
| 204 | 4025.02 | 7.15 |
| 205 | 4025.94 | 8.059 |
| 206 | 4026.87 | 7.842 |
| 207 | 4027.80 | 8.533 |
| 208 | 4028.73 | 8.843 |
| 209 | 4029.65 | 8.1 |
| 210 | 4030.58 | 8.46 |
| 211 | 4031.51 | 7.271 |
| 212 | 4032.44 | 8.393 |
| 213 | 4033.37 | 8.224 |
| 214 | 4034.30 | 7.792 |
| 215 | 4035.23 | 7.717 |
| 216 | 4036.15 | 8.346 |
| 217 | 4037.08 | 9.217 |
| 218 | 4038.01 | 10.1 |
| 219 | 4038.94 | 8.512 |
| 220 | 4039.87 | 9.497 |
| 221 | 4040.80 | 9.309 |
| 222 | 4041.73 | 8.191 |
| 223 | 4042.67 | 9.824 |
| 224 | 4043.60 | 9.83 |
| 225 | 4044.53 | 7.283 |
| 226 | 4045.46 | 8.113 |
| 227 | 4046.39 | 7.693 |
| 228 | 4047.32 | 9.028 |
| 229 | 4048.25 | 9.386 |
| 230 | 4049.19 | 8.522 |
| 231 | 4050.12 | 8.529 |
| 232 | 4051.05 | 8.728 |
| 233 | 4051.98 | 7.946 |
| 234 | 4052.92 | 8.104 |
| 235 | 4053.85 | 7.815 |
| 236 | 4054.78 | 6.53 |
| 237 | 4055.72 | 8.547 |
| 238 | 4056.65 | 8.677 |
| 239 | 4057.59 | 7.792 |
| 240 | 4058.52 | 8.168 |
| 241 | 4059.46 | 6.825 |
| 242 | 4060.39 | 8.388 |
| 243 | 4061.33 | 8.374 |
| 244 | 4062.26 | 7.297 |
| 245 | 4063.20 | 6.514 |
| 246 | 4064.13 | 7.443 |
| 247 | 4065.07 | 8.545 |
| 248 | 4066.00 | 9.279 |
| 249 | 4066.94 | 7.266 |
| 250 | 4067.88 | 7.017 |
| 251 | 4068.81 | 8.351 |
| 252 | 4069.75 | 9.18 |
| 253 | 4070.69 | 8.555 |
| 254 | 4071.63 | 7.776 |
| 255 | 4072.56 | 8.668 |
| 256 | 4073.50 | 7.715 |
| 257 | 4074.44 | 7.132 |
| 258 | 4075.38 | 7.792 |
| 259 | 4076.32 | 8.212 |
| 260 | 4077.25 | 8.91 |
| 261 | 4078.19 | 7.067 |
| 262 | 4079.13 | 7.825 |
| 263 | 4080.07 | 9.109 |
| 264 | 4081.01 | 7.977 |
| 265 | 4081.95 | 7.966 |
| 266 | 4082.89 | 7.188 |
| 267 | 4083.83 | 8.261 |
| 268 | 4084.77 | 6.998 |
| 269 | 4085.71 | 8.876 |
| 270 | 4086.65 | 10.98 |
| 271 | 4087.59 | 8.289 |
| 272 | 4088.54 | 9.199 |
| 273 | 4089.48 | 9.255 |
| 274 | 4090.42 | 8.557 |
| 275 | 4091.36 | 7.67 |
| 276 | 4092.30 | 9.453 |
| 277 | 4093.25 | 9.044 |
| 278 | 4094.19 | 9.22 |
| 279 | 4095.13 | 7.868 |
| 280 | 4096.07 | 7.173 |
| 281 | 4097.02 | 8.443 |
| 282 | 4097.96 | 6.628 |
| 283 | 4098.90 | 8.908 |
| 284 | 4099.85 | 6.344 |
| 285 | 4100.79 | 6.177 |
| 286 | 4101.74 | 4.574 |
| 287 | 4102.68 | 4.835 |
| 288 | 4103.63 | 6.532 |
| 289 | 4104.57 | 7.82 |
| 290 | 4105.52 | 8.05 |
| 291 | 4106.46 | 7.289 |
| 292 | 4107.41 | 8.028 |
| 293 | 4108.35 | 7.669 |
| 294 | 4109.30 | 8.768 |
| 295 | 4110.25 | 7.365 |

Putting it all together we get 1.19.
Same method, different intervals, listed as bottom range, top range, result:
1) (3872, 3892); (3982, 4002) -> 1.18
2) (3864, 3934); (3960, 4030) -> 1.05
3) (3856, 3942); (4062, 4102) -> 1.19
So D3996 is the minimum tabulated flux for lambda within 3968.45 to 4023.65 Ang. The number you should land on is 1.831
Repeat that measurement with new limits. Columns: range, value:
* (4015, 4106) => 4.574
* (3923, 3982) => 1.618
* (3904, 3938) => 1.748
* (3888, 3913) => 4.275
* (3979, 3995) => 6.828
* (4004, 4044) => 6.606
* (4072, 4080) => 7.067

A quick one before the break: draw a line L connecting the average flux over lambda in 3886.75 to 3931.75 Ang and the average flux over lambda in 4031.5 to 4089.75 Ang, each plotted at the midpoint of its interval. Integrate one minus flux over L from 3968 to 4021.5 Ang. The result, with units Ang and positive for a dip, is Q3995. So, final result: 1.7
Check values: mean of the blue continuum 7.44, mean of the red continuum 8.28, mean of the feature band 7.67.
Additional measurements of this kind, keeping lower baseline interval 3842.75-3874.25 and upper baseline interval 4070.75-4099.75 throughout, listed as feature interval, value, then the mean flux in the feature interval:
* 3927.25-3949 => 7.37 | 5.62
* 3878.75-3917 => 4.20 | 7.63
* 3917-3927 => 0.65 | 7.98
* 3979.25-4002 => 0.76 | 8.13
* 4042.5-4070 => 0.53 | 8.14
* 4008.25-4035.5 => 0.57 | 8.18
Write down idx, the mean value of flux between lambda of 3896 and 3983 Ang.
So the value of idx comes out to 6.91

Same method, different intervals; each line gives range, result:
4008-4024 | 8.26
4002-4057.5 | 8.37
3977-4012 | 8.27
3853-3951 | 7.48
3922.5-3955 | 6.54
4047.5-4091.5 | 8.16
